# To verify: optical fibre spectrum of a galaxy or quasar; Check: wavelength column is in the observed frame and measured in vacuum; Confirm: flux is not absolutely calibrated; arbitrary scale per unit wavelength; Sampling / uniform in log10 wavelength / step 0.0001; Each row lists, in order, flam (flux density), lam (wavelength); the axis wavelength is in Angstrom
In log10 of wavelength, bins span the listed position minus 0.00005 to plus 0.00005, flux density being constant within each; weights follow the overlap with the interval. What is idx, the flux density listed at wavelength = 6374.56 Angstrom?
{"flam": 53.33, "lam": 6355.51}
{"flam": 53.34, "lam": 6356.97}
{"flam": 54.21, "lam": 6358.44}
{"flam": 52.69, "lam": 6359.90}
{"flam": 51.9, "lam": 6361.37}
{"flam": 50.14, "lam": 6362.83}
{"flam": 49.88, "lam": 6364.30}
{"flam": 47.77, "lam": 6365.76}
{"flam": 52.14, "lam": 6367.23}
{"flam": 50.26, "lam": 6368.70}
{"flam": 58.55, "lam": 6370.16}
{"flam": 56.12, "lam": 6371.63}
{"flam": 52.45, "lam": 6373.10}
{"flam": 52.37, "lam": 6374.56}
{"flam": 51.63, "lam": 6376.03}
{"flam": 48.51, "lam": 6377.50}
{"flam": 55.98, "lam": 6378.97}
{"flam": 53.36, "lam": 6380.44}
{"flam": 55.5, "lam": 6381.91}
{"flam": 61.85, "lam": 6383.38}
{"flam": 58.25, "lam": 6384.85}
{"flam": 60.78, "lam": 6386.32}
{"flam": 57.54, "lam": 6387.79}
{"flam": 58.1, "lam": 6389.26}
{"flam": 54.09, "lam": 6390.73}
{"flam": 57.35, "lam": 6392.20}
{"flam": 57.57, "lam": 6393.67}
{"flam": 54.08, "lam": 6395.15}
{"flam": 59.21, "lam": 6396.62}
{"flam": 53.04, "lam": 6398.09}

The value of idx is 52.37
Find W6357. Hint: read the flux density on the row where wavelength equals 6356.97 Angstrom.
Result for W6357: 53.34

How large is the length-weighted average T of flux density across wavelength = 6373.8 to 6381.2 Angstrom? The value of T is 52.4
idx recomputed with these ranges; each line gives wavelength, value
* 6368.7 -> 50.26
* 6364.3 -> 49.88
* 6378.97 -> 55.98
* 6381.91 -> 55.5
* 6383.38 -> 61.85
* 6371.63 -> 56.12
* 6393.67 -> 57.57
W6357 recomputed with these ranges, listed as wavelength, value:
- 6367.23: 52.14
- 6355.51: 53.33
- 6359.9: 52.69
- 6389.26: 58.1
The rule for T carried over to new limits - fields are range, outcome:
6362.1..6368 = 49.9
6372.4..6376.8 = 52.2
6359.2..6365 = 51.1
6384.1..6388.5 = 58.9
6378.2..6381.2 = 54.6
